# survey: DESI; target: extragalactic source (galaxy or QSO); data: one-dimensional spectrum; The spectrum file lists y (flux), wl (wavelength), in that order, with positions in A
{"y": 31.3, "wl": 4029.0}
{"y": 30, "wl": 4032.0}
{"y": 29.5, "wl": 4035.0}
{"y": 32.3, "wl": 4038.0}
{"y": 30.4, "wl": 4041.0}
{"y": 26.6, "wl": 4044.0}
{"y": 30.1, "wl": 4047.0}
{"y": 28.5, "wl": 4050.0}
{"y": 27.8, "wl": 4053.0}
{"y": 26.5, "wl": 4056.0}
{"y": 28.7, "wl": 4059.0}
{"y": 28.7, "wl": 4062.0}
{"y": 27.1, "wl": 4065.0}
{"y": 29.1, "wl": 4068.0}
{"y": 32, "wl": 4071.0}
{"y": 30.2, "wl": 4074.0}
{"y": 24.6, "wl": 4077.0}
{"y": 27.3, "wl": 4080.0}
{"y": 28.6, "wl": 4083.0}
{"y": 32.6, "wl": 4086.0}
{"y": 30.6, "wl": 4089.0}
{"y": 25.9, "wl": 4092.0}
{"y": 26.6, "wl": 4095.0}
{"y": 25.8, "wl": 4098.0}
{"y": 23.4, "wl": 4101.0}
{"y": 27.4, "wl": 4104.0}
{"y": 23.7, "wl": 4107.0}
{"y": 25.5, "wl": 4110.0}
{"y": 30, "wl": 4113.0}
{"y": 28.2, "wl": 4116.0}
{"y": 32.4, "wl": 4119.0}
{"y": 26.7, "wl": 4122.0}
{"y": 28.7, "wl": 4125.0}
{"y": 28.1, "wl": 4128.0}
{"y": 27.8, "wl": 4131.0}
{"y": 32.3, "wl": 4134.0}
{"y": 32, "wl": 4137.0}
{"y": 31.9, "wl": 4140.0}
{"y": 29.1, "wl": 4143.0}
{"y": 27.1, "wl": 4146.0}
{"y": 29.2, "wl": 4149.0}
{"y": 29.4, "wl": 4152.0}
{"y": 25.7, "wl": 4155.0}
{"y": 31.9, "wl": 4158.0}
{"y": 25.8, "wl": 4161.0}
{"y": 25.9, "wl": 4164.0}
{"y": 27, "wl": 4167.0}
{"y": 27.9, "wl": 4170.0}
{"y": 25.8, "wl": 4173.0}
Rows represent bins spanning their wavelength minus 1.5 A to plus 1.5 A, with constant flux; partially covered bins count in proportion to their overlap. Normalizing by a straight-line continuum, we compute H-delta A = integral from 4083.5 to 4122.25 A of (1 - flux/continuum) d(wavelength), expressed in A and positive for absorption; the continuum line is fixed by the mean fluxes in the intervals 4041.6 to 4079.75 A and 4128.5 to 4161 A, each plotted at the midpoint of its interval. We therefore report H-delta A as 1.6 A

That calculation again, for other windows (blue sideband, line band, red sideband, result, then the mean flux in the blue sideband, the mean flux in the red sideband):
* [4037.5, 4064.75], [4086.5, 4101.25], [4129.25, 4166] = 0.8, 28.6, 29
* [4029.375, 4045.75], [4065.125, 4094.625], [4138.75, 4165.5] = 0.5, 29.9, 28.4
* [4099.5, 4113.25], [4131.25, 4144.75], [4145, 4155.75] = -1.8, 25.6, 28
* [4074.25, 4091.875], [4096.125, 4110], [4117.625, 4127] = 1.8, 28.6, 29.2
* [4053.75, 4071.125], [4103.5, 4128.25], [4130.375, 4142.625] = 2.0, 28.4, 31.1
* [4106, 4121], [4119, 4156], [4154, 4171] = -1.9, 28.1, 27.4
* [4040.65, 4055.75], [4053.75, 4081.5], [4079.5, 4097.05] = 0.2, 28.4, 28.6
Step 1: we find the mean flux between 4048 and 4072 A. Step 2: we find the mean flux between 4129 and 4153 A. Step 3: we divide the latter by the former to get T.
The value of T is 1.05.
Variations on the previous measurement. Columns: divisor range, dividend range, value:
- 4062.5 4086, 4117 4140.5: 1.04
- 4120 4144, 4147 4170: 0.94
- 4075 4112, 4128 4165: 1.08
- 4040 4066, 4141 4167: 0.99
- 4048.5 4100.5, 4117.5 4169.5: 1.02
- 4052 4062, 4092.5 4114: 0.93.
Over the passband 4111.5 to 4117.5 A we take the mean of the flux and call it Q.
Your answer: 29.1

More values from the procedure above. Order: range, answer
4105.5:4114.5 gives 26.4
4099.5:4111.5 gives 25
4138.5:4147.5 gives 29.4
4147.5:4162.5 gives 28.4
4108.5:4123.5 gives 28.6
